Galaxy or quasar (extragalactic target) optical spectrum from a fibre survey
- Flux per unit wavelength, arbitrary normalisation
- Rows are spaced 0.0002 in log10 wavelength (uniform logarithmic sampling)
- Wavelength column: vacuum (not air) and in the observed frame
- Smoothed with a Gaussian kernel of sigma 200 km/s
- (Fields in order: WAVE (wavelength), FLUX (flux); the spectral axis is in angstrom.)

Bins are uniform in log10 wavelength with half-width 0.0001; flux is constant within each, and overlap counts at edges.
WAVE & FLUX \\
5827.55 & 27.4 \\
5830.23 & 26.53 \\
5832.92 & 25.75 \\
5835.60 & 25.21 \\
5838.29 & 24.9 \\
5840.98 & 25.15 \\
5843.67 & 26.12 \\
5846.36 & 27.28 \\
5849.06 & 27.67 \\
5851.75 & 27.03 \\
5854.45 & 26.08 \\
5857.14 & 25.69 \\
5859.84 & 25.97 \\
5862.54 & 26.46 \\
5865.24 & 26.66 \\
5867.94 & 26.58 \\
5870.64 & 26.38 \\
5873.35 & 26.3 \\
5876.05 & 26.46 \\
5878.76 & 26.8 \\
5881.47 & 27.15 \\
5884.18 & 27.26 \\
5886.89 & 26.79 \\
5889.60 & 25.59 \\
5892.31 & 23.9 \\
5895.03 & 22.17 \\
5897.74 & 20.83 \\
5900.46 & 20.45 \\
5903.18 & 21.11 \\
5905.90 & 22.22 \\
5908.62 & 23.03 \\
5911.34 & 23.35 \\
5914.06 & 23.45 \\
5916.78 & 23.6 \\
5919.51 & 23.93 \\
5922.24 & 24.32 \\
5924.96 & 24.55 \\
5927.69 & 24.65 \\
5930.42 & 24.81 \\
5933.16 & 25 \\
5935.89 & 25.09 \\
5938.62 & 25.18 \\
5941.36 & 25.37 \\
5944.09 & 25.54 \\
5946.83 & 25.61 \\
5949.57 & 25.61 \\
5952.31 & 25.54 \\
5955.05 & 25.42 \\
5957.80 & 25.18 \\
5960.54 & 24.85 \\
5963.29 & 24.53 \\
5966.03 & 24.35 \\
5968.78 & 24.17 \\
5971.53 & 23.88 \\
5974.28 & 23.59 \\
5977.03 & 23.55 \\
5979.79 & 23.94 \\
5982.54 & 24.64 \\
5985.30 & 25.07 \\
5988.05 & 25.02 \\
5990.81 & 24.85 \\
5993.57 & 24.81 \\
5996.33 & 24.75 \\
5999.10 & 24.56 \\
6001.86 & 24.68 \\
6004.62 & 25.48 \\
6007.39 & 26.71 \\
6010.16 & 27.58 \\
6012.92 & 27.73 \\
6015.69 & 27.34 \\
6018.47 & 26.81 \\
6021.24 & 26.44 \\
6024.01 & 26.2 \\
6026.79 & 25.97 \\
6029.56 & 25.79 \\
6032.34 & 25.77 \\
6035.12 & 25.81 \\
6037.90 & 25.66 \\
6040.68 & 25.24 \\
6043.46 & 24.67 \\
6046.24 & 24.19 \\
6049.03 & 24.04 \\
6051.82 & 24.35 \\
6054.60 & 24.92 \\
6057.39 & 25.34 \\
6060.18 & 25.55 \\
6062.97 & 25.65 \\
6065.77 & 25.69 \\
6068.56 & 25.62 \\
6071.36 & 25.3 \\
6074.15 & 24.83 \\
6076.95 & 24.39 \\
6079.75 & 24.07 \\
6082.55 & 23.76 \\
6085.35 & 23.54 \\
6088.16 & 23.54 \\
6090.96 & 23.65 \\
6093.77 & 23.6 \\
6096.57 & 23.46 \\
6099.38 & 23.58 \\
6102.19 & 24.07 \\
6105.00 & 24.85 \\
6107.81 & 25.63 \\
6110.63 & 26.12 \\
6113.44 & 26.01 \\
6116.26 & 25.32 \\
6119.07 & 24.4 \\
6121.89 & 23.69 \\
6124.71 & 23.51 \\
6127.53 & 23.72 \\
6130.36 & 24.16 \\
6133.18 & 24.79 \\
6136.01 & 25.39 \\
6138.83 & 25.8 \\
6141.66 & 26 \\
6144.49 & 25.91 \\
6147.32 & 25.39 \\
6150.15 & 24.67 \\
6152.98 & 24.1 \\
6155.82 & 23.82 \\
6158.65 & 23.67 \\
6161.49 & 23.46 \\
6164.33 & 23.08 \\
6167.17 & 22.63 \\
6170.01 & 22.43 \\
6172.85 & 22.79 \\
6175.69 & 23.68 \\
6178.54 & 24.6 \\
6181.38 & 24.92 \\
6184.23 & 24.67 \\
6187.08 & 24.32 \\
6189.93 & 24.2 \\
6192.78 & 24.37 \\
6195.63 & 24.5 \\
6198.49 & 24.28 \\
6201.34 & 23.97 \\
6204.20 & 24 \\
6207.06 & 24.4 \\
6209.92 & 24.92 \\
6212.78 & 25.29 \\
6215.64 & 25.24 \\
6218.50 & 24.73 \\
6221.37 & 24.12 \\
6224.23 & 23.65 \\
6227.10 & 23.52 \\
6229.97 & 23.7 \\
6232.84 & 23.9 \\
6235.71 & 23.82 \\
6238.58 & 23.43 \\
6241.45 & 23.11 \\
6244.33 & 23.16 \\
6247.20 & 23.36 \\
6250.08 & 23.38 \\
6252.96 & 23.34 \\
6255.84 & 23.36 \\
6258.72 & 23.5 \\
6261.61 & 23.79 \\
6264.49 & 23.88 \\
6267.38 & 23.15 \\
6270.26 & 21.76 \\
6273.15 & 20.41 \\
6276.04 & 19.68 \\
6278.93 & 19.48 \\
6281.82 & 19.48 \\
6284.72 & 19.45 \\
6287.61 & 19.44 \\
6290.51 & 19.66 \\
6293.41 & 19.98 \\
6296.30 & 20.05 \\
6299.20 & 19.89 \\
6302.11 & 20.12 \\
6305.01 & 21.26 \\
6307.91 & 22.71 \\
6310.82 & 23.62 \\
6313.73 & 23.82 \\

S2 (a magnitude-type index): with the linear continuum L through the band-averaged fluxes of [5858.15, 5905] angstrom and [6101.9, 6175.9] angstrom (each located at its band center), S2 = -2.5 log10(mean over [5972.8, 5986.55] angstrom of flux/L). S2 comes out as 0.03 mag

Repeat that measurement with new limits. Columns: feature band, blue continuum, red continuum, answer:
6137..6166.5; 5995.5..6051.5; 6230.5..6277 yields -0.01 mag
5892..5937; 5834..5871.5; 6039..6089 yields 0.11 mag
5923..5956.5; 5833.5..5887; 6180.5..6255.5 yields 0.03 mag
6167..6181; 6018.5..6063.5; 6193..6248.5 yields 0.05 mag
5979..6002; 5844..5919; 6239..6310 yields -0.03 mag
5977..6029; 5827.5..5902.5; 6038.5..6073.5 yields -0.02 mag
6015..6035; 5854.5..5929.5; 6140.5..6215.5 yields -0.08 mag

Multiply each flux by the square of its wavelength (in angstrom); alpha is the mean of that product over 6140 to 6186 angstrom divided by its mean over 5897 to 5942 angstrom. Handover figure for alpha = 1.11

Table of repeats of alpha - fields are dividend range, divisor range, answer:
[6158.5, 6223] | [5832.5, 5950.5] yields 1.06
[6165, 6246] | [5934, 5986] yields 1.05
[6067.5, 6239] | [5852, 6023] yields 1.04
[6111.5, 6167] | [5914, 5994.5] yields 1.06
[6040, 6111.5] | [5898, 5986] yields 1.06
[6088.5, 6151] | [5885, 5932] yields 1.13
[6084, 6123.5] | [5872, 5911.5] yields 1.08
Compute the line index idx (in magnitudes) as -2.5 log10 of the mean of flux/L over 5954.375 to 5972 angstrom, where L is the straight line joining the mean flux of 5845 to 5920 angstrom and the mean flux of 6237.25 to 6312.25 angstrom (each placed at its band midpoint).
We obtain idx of -0.01 mag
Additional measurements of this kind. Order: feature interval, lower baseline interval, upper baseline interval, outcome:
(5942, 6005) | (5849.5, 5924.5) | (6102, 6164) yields 0.00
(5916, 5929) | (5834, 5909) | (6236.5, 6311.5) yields 0.03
